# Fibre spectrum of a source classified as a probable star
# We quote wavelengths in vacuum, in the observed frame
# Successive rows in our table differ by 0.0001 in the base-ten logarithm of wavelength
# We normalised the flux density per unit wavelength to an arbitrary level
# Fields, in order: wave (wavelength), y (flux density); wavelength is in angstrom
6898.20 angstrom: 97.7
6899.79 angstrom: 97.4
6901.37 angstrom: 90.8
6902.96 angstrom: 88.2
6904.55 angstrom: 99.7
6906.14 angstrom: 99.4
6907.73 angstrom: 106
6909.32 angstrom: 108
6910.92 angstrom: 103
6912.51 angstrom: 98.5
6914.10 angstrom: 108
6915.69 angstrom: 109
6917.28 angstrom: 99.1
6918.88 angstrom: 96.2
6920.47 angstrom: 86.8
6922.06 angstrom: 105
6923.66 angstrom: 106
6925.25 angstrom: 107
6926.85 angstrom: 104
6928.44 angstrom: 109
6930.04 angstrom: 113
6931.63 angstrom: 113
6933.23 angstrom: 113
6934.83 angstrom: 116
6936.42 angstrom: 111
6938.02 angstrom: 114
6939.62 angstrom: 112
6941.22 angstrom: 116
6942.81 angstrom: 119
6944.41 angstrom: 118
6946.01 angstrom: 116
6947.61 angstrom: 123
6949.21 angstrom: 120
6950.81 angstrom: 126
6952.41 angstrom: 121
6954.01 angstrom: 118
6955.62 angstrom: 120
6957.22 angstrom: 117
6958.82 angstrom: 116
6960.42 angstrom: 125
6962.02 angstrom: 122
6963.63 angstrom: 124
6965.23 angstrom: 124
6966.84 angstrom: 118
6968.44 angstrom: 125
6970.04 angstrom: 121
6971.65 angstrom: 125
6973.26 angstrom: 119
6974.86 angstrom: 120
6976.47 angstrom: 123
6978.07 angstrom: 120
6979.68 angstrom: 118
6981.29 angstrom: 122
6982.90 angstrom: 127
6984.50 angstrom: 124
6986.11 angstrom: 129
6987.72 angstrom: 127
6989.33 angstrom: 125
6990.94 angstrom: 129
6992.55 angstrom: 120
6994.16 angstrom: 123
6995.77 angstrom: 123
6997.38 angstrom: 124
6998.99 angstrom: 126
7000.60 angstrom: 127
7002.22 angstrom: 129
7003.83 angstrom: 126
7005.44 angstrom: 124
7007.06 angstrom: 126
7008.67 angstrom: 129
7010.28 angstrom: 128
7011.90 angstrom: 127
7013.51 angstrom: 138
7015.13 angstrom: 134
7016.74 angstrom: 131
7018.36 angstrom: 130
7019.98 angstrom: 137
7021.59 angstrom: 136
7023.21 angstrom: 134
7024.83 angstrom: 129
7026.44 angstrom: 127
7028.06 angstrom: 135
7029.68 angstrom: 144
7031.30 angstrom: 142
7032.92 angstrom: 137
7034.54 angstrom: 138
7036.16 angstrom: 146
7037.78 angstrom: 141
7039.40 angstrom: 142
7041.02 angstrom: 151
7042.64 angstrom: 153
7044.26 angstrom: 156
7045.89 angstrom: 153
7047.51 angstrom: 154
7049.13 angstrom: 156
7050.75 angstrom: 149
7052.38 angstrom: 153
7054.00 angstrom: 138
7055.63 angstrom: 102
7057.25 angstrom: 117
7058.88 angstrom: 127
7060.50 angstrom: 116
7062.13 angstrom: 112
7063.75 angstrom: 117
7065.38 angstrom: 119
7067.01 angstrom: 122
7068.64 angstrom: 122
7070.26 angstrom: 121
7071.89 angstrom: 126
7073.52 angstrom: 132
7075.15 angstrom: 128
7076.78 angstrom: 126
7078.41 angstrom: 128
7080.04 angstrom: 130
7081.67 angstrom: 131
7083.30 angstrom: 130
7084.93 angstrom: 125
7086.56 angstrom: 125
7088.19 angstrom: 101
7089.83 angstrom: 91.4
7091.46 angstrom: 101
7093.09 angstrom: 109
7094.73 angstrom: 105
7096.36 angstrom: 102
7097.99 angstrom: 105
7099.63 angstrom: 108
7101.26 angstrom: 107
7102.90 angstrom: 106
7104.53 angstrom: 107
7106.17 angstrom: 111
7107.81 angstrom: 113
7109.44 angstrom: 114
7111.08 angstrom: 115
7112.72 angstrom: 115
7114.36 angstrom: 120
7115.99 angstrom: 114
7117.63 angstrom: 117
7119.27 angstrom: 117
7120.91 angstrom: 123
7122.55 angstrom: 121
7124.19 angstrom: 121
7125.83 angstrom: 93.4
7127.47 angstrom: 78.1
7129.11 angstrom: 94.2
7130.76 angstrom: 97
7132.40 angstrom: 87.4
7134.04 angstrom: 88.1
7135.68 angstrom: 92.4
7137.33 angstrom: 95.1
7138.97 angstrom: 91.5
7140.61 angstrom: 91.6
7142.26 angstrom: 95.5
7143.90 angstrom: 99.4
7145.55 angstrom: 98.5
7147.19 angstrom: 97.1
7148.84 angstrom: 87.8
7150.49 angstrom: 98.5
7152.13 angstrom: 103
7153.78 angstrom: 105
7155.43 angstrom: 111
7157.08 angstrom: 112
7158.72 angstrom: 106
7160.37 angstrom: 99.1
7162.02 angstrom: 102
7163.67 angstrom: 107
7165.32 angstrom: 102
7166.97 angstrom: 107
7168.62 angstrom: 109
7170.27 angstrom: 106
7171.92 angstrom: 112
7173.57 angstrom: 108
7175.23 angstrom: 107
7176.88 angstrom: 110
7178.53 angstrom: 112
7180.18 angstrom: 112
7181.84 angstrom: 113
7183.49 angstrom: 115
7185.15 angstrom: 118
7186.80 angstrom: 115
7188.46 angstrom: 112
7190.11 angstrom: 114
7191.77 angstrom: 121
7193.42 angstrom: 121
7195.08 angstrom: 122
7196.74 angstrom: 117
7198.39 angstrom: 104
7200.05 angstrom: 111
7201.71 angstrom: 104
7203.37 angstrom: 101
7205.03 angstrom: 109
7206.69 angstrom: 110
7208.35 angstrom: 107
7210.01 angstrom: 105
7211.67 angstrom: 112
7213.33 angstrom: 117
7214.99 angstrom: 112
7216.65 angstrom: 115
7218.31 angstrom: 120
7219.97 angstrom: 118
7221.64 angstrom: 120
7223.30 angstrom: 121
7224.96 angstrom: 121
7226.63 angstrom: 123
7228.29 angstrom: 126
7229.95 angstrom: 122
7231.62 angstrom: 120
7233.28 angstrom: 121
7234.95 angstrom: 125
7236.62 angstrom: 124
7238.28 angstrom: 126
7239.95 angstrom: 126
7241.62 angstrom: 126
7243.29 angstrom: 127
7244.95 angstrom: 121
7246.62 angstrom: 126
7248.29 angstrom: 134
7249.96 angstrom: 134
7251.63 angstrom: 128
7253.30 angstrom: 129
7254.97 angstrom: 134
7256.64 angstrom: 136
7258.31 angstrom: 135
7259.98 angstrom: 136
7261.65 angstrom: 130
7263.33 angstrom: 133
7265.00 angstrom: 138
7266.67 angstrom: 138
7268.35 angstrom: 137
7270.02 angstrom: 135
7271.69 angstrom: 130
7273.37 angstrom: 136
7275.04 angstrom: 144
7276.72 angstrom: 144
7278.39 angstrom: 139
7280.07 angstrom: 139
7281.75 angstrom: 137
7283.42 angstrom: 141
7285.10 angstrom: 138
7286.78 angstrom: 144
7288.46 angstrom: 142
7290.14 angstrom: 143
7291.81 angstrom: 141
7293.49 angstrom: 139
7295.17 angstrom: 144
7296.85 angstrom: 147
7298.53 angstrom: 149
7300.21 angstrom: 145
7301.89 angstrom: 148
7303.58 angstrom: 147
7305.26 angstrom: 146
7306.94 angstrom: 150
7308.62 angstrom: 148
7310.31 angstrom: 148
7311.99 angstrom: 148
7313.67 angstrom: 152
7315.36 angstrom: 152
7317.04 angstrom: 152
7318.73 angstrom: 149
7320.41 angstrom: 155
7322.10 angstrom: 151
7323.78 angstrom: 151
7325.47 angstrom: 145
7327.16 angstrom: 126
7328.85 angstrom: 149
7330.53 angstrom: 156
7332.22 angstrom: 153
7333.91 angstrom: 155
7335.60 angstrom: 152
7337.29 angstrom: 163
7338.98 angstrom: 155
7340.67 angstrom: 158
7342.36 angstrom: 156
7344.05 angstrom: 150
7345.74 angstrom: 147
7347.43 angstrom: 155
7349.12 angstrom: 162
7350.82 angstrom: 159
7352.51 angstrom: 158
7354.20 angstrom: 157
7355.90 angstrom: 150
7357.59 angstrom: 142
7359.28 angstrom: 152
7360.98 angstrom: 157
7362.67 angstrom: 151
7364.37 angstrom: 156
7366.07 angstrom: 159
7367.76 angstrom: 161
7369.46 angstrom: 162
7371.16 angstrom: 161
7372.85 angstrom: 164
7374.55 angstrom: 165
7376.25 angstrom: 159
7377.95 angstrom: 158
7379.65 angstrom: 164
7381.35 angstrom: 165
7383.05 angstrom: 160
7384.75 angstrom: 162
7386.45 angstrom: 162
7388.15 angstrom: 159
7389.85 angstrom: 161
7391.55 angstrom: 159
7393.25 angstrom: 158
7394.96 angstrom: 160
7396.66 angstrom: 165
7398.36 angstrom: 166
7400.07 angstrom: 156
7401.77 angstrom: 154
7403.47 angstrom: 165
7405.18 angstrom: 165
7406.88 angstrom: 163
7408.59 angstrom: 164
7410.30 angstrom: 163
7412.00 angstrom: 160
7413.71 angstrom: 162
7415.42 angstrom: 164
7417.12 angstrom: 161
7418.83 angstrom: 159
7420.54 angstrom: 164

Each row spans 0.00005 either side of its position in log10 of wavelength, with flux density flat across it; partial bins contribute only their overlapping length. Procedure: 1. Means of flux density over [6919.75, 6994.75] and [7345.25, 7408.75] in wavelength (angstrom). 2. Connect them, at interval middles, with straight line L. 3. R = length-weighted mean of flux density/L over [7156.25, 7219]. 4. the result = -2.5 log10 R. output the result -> 0.260 mag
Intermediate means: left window 118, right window 159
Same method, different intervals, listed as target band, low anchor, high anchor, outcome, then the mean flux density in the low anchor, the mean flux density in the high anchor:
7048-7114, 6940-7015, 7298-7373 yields 0.11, 123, 152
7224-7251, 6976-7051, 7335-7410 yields 0.19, 133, 159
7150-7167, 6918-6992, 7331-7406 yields 0.29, 117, 158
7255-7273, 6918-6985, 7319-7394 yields 0.09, 116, 156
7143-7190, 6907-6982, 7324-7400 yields 0.27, 114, 157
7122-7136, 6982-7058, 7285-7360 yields 0.40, 134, 150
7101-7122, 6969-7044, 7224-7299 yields 0.16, 130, 133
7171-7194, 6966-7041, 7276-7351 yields 0.23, 129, 148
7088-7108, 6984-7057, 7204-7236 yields 0.21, 134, 117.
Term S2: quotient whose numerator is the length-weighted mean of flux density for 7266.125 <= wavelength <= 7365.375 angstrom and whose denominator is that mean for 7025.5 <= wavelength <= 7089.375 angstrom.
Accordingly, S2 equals 1.12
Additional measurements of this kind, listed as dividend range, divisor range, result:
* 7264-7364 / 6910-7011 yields 1.25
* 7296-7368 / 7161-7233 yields 1.34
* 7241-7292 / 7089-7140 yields 1.29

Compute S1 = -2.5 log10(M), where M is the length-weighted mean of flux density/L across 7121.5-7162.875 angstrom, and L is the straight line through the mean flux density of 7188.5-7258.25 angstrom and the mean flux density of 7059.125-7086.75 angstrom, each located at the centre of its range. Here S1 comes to 0.231 mag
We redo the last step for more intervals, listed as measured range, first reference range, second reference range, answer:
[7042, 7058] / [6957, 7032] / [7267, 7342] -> -0.10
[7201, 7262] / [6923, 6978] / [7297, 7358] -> 0.17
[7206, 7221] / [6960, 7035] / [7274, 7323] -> 0.24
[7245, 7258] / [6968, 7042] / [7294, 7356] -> 0.12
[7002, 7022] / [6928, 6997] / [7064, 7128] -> -0.11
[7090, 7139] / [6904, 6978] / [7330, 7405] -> 0.24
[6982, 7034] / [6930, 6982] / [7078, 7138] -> -0.12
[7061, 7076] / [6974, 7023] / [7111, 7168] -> -0.07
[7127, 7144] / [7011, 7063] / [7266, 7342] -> 0.46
